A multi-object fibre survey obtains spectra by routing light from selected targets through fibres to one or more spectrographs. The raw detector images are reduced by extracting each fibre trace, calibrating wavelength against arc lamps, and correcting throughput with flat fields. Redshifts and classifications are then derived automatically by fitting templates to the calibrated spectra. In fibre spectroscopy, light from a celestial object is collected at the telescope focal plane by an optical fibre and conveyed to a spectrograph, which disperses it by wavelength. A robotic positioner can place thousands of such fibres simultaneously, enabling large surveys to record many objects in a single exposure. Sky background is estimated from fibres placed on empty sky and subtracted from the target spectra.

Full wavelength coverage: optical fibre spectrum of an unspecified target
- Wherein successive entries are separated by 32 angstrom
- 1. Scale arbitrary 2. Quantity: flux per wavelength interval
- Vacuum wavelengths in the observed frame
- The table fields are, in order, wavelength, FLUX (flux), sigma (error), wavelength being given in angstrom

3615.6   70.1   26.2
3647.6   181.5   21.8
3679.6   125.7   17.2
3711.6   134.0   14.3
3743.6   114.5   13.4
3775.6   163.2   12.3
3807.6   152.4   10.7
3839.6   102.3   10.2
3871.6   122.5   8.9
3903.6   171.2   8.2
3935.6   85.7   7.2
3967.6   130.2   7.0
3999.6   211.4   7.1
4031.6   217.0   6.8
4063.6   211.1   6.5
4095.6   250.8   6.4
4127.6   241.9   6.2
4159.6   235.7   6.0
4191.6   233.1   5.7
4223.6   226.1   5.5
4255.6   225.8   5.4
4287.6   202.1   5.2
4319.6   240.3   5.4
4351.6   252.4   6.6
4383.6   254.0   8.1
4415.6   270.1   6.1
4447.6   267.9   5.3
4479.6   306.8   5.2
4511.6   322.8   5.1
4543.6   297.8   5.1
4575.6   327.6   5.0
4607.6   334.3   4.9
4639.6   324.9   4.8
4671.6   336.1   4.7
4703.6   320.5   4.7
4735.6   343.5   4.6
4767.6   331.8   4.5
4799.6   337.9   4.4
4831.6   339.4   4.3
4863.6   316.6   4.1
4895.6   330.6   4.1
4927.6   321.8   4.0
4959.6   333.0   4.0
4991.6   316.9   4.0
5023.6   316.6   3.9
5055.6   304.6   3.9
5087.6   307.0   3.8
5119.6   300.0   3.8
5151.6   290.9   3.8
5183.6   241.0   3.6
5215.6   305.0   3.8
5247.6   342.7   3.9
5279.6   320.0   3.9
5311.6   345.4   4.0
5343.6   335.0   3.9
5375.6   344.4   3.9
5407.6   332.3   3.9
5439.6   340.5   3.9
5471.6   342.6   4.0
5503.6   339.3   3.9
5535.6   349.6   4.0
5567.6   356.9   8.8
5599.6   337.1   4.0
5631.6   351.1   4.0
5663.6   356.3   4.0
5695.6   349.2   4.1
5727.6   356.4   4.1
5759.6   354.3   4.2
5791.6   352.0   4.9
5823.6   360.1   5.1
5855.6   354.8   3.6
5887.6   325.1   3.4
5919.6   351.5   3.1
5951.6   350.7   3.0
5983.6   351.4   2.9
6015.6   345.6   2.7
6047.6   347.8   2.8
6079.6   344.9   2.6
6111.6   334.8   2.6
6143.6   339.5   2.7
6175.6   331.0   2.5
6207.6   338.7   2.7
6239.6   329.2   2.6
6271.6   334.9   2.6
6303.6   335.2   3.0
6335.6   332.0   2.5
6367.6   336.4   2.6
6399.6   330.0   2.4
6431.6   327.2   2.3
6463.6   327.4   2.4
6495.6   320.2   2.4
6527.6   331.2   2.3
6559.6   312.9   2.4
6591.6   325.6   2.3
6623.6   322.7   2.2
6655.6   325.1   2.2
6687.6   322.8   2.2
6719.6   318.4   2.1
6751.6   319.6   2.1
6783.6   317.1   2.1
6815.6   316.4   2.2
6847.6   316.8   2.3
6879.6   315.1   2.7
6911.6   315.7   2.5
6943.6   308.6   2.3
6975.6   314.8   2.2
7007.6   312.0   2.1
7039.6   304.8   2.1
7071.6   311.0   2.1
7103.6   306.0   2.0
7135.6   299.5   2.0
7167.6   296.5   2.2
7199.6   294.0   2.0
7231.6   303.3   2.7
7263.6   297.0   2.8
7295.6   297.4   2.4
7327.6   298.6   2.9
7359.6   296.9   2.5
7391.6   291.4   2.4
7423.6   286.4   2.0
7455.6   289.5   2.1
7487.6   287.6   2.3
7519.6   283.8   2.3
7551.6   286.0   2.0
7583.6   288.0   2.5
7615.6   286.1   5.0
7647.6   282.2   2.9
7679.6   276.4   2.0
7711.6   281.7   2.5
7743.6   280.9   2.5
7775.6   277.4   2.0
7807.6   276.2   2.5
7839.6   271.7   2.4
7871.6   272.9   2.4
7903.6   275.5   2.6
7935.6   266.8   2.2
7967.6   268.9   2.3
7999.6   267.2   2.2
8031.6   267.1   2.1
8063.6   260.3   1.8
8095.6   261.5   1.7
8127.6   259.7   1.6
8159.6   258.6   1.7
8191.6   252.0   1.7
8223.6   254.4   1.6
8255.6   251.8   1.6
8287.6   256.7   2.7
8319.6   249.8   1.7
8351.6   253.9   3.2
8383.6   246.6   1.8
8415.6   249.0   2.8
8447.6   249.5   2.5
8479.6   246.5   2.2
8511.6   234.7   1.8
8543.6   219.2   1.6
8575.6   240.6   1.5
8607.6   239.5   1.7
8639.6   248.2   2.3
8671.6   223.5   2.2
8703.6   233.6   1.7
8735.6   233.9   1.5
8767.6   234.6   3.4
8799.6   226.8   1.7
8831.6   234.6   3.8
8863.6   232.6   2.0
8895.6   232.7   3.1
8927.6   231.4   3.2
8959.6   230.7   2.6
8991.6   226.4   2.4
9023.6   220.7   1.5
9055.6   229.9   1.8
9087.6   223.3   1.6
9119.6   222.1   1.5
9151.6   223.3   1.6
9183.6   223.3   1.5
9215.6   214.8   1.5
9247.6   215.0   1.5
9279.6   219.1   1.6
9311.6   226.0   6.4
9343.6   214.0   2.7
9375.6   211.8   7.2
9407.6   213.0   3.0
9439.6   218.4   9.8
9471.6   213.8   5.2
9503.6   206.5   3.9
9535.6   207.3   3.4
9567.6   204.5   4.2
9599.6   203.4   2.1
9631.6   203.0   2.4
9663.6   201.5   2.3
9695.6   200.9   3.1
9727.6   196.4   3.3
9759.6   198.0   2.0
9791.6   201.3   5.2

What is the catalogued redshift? 0.00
